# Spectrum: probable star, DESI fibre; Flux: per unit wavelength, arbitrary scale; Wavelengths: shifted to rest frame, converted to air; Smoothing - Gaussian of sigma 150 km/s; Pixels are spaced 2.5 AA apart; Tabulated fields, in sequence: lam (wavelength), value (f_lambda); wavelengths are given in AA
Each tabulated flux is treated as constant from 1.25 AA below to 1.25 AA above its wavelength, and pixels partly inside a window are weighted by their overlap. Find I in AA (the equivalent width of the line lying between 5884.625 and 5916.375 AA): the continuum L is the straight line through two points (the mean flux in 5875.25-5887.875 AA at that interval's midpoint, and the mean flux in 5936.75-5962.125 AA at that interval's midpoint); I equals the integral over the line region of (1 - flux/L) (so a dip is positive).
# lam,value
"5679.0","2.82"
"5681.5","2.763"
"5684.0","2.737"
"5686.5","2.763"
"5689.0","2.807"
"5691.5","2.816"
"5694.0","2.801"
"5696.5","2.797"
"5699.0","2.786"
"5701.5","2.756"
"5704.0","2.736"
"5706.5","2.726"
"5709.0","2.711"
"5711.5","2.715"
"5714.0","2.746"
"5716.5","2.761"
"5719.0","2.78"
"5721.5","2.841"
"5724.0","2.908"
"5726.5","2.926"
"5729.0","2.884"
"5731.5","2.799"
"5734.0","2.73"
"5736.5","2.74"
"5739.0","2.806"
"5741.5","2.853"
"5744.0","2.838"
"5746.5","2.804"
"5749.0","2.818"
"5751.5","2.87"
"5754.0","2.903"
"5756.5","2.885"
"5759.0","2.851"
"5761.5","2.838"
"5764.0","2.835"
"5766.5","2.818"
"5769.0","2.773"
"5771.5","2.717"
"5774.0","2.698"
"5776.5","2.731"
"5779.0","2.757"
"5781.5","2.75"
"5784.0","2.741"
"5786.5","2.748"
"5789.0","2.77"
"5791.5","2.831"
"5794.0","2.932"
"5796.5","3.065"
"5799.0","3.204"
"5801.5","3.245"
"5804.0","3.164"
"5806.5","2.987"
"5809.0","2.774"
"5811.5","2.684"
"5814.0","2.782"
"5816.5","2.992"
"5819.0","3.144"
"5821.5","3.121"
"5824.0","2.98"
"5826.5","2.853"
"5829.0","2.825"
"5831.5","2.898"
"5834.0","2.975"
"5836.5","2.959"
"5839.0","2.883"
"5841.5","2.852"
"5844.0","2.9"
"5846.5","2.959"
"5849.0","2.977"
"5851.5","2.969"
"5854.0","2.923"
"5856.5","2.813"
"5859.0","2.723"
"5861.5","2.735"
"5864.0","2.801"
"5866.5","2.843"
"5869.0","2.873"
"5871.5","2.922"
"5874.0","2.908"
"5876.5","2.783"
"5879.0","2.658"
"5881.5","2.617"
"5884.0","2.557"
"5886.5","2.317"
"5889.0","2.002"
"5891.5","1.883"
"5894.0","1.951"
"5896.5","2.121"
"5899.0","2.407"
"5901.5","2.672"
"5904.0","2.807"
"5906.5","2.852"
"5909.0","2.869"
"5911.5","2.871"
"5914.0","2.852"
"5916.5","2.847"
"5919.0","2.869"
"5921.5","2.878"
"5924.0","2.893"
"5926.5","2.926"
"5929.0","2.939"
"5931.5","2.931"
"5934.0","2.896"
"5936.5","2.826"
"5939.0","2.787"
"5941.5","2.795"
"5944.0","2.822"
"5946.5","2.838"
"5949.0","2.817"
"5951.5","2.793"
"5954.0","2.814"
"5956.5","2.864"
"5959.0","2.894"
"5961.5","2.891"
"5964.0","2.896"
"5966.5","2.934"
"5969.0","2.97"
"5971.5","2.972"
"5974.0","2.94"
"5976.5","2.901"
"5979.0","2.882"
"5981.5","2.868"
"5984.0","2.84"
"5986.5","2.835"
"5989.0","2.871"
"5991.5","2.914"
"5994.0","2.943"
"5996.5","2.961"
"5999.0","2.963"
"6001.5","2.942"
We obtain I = 2.05 AA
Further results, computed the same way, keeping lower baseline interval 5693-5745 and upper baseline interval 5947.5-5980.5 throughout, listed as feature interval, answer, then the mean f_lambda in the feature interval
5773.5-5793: 0.41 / 2.76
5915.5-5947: 0.11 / 2.87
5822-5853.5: -0.94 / 2.92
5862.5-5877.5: -0.01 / 2.85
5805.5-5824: -0.65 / 2.93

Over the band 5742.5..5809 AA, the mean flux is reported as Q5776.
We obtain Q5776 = 2.87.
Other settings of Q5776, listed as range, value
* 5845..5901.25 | 2.63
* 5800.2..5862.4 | 2.93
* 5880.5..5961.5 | 2.7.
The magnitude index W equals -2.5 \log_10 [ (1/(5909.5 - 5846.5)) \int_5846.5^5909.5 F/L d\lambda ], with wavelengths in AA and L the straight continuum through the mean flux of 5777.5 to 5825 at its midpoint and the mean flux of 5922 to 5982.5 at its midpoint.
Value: 0.10 mag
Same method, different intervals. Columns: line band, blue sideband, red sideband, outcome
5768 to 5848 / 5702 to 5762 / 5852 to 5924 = -0.06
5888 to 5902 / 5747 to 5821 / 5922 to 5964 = 0.31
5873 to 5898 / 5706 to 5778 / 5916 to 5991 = 0.20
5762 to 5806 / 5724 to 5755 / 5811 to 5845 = 0.00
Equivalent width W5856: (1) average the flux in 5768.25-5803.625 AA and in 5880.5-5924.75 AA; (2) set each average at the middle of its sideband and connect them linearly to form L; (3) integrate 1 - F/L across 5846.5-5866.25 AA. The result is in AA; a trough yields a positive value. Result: -1.3 AA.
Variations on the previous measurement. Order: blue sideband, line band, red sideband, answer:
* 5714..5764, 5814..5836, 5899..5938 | -1.0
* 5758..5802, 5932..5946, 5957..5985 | 0.3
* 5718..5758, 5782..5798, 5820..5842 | 0.2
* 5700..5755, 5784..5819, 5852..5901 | -3.2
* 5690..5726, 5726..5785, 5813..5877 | 0.3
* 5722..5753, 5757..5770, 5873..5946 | -0.1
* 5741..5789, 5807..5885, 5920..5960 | -1.0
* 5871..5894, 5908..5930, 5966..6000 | -2.1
